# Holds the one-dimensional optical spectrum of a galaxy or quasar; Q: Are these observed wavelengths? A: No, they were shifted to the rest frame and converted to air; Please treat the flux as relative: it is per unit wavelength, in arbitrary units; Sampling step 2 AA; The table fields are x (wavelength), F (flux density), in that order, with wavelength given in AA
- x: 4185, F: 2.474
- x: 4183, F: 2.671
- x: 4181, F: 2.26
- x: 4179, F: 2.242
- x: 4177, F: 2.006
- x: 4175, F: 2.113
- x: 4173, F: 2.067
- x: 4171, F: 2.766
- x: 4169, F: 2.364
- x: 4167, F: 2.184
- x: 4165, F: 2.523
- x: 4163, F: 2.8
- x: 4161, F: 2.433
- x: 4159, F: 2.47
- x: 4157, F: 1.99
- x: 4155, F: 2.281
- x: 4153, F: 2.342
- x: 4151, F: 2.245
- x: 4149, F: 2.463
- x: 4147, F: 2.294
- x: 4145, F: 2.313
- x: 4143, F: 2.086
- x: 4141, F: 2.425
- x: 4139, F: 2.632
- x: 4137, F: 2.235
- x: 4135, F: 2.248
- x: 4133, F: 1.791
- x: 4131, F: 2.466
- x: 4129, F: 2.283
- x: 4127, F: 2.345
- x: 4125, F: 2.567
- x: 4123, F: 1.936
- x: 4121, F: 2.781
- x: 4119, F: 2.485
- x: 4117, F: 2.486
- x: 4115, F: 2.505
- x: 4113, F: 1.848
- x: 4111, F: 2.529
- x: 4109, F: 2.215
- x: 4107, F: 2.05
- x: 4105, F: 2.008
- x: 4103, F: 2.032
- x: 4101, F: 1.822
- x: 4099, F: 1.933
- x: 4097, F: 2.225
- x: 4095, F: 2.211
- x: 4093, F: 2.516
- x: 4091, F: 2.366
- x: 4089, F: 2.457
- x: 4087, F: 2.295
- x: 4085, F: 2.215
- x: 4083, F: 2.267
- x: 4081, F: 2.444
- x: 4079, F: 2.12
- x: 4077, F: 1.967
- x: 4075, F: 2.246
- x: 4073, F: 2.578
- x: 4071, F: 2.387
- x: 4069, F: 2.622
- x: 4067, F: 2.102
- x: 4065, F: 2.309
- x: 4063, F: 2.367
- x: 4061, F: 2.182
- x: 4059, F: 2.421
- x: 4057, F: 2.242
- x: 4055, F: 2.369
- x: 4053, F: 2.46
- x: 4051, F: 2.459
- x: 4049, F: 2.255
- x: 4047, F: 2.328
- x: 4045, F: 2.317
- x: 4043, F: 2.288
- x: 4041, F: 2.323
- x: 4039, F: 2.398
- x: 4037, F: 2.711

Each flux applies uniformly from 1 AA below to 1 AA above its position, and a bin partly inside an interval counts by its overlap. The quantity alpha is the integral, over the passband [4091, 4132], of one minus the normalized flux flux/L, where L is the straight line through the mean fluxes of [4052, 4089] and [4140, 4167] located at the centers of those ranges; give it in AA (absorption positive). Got 1.2 AA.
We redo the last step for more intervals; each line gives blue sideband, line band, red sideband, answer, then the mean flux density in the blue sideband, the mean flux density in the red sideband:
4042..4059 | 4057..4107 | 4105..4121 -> 1.7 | 2.34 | 2.31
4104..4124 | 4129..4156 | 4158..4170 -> 1.0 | 2.28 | 2.46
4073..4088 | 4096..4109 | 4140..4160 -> 1.3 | 2.25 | 2.29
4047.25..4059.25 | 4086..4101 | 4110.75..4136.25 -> 0.5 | 2.36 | 2.32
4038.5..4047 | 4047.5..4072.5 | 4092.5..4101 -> -0.9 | 2.33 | 2.16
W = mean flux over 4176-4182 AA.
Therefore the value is 2.17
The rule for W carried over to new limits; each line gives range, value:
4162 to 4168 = 2.5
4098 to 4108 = 1.97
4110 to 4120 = 2.37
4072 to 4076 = 2.41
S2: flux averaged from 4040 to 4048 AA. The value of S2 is 2.31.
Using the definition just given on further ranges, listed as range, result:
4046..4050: 2.29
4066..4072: 2.37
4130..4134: 2.13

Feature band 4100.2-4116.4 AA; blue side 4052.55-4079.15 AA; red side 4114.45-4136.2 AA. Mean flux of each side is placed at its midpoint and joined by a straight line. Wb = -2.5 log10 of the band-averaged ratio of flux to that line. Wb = 0.10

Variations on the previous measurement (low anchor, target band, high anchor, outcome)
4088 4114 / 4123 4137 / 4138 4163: 0.01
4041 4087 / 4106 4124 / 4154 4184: 0.01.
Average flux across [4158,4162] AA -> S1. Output 2.45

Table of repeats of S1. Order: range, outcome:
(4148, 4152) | 2.35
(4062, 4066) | 2.34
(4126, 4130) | 2.31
